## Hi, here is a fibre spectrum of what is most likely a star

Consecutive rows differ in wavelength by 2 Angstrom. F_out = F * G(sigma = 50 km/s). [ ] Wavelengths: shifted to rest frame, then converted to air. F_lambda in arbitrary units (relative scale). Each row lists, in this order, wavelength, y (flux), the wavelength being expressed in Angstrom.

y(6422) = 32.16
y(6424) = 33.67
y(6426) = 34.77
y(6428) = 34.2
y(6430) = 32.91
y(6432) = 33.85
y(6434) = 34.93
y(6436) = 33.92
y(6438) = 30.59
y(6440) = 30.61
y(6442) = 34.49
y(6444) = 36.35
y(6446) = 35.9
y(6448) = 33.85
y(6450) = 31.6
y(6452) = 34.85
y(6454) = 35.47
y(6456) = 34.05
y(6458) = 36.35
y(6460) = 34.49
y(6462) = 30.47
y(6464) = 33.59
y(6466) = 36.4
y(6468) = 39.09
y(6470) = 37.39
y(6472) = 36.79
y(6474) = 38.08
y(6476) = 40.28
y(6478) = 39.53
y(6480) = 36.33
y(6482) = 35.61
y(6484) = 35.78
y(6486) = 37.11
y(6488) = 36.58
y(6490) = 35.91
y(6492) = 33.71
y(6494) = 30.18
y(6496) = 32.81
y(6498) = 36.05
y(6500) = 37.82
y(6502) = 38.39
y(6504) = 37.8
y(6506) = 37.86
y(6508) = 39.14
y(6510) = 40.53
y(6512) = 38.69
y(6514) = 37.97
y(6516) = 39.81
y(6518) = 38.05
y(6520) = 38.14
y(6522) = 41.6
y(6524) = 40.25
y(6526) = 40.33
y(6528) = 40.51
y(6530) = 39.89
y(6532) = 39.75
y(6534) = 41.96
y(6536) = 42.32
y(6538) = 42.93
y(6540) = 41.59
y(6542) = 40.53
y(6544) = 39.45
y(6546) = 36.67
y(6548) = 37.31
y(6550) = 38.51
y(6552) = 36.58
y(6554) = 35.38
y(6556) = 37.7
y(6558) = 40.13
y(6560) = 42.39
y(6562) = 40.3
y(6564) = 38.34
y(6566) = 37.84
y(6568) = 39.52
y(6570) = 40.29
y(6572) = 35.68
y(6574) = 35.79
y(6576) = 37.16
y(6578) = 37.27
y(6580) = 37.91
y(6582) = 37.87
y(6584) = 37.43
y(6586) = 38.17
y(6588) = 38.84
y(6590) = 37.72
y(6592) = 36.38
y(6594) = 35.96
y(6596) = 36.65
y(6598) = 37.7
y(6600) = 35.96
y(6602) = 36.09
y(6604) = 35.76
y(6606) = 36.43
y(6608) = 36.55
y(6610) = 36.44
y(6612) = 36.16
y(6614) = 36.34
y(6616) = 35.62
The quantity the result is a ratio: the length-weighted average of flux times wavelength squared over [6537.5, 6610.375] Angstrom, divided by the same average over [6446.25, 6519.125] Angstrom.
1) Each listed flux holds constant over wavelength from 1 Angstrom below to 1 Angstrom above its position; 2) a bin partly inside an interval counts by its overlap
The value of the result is 1.07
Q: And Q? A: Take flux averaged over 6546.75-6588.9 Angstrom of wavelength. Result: 38.1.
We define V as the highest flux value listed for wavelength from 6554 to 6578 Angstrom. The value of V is 42.39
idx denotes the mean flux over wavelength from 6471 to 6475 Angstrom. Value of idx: 37.4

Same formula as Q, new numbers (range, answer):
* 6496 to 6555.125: 39.1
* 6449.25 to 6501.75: 35.7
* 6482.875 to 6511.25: 36.4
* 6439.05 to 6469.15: 34.5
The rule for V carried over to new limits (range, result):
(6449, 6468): 39.09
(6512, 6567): 42.93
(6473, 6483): 40.28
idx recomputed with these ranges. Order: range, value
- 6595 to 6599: 37.2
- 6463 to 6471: 36.6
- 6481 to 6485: 35.7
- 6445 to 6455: 34.3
